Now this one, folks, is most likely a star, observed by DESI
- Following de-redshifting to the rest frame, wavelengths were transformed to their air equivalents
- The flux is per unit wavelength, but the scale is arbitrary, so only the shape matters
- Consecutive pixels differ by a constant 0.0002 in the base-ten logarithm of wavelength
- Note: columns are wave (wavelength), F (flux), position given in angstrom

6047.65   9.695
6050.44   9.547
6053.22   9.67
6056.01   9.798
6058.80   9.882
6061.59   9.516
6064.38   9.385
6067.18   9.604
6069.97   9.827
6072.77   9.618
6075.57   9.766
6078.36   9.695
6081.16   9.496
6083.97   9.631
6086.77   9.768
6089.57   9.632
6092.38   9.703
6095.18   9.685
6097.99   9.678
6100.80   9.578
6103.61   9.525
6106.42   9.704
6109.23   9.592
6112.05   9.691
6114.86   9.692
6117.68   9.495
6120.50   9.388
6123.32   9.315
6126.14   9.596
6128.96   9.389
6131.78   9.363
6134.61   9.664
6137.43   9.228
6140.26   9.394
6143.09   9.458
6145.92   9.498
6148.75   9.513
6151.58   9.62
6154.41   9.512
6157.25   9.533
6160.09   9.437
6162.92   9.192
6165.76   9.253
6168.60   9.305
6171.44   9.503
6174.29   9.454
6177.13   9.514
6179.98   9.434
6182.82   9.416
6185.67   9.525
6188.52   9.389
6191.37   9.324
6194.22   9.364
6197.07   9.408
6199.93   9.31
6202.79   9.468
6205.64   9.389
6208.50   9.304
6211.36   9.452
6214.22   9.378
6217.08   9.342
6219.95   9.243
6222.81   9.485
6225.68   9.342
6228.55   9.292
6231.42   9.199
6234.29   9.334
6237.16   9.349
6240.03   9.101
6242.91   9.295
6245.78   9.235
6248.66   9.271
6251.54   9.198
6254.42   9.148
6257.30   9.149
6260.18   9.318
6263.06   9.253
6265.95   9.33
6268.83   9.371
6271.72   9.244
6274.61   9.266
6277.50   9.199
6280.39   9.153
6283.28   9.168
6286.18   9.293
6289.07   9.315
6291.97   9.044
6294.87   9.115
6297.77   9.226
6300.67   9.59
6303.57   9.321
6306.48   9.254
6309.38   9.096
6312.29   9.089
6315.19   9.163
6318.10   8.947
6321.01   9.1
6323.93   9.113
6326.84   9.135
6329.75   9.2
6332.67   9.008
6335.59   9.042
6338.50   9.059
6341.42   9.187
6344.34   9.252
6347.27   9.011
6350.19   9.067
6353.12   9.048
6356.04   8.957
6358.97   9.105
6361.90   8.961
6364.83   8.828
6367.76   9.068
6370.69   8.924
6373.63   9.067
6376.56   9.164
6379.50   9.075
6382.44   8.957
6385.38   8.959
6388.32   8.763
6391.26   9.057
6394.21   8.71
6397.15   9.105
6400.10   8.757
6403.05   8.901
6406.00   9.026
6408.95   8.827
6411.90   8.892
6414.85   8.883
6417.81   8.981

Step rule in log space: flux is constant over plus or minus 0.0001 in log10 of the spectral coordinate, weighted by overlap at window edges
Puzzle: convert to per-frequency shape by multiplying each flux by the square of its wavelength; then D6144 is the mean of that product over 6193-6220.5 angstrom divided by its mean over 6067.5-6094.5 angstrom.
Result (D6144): 1.01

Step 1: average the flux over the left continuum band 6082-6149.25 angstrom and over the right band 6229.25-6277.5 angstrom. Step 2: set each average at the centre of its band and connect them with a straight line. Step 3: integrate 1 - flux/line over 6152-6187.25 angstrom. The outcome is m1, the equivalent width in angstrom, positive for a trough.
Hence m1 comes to 0.0 angstrom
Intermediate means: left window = 9.55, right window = 9.25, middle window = 9.43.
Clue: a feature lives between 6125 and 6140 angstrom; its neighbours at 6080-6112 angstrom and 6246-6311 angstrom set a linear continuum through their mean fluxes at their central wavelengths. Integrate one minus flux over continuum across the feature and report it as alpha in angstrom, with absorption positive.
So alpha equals 0.2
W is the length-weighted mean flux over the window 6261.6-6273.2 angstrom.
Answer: 9.3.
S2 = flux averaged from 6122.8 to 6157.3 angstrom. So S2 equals 9.47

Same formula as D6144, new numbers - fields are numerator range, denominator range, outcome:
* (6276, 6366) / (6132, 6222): 1.02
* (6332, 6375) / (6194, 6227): 1.01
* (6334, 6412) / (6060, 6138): 1.02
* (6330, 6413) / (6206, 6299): 1.01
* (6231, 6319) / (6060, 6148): 1.02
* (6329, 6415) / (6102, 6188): 1.02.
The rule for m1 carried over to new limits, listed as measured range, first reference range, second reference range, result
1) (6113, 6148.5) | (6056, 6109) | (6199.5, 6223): 0.3 angstrom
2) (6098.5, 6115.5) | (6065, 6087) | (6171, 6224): -0.1 angstrom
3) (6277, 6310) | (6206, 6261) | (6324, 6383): -0.2 angstrom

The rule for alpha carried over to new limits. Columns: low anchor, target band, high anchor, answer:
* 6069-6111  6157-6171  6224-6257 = 0.17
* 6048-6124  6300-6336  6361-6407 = -0.18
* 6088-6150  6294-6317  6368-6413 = -0.24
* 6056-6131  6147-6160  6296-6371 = -0.06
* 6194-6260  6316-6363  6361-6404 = -0.13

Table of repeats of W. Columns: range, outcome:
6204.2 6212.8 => 9.39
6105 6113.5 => 9.67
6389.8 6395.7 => 8.88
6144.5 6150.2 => 9.51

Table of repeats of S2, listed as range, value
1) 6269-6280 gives 9.24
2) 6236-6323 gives 9.22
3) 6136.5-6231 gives 9.4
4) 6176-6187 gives 9.47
